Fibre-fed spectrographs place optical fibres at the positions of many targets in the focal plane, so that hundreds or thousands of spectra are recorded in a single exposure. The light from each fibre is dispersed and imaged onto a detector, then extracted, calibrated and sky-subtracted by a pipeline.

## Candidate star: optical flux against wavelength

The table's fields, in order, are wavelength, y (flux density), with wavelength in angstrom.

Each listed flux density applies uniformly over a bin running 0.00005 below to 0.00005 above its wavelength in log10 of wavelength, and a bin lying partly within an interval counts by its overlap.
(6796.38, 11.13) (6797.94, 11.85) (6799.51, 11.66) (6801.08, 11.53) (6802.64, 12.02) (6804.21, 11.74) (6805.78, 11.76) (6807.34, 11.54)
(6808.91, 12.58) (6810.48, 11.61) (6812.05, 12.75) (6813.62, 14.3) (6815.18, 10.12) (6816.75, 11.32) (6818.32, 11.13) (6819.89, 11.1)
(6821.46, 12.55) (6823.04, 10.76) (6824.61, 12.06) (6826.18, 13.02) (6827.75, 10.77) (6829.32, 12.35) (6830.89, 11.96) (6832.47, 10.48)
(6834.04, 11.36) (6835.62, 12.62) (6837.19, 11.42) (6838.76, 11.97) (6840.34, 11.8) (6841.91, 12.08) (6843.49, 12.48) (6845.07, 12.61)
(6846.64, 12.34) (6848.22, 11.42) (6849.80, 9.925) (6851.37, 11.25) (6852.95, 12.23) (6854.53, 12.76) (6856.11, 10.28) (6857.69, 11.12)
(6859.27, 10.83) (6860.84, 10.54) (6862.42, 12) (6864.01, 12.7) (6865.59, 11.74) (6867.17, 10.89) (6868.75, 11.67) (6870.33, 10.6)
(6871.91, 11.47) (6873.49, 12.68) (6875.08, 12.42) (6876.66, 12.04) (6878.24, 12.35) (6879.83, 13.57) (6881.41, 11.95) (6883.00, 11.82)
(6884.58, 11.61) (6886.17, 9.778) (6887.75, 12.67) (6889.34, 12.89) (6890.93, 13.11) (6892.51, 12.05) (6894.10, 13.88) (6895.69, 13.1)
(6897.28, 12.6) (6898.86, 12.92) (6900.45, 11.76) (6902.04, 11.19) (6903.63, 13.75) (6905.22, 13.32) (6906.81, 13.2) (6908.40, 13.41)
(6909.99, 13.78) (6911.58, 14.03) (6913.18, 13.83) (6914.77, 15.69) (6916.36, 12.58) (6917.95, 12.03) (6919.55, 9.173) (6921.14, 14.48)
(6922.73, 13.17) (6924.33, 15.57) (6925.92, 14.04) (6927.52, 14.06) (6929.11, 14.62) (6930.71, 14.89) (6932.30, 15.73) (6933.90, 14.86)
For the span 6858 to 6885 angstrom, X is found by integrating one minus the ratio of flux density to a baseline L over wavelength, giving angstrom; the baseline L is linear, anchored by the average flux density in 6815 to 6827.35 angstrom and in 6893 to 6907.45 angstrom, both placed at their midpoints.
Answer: 1.2 angstrom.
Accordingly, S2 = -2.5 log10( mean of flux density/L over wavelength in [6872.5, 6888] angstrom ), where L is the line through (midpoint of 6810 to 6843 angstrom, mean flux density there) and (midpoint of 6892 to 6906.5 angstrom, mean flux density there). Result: 0.039 mag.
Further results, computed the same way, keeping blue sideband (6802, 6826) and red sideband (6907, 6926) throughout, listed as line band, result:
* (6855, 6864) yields 0.13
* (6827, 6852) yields 0.05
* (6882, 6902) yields 0.07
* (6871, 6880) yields 0.04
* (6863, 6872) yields 0.10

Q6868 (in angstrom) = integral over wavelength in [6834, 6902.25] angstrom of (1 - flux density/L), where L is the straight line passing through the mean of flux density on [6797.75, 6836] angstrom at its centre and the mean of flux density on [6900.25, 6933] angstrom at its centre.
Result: 4.1 angstrom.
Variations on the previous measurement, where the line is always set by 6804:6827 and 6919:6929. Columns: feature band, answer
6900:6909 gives 0.34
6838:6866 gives 1.79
